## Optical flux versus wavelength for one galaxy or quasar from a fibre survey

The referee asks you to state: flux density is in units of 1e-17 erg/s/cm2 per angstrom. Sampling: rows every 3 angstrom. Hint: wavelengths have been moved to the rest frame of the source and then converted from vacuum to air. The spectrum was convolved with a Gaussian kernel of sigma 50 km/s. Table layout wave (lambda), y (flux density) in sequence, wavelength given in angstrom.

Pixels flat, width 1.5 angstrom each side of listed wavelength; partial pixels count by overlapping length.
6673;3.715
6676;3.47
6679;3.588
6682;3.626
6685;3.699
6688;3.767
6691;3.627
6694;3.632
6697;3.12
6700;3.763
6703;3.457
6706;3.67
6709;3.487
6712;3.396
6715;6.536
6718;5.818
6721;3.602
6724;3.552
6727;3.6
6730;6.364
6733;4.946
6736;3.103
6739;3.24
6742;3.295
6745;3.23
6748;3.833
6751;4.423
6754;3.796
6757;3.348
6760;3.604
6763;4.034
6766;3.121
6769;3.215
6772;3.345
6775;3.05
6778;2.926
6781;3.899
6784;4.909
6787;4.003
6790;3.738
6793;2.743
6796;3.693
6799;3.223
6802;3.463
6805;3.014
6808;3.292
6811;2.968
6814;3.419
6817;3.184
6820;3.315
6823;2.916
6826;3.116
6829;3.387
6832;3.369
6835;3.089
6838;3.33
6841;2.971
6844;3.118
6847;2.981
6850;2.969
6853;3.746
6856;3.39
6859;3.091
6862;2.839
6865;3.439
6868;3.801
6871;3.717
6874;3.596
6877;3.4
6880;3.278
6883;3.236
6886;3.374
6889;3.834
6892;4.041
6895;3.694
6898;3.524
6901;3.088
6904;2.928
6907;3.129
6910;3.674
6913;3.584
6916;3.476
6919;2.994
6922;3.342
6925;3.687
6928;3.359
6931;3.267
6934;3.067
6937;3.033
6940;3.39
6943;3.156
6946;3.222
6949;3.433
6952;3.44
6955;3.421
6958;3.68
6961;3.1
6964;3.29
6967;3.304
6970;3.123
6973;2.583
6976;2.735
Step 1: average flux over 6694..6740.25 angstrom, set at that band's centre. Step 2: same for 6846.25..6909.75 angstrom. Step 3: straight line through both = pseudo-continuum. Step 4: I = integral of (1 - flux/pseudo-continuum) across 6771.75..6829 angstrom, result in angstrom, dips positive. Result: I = 5.5 angstrom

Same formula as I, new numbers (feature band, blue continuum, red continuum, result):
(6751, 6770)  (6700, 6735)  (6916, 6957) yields 2.53 angstrom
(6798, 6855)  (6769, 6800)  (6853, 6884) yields 4.35 angstrom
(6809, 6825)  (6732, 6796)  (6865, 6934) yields 1.71 angstrom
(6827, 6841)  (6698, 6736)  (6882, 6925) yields 1.86 angstrom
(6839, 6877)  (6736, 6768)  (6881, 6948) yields 1.40 angstrom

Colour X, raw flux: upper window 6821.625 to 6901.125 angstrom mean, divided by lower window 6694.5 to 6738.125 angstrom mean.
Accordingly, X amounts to 0.81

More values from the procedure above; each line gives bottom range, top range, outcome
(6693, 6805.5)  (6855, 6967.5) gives 0.89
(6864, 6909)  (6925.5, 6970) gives 0.95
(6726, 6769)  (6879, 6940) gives 0.88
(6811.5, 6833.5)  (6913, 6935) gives 1.03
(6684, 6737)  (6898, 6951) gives 0.81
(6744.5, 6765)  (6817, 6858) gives 0.85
